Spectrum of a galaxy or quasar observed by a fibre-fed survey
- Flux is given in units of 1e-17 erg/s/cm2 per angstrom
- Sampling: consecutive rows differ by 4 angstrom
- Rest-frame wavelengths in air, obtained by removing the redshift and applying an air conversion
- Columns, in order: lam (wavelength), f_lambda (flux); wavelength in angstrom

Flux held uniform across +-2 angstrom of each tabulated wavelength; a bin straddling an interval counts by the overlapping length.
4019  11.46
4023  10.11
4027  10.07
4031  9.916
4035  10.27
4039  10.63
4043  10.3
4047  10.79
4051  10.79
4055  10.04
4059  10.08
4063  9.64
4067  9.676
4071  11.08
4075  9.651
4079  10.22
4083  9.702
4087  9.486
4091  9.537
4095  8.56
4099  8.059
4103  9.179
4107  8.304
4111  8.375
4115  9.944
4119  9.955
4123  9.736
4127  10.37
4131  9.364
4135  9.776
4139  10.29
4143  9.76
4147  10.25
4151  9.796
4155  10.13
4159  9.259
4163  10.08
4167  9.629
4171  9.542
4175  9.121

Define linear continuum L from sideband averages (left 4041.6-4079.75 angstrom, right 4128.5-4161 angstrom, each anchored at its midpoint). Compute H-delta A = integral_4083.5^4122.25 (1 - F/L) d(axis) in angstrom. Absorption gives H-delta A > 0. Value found 3.62 angstrom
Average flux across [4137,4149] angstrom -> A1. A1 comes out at 10.1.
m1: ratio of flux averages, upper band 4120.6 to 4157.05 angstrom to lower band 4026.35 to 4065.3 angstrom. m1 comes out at 0.97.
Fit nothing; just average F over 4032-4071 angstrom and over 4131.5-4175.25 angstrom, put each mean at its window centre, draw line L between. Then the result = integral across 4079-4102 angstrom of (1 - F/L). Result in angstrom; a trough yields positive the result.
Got 2.1 angstrom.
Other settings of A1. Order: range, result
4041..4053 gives 10.6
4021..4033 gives 10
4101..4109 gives 8.74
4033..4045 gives 10.4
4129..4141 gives 9.81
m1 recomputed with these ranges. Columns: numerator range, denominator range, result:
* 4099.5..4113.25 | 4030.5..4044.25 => 0.83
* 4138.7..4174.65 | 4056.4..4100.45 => 1.02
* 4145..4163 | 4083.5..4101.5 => 1.10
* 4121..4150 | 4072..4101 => 1.06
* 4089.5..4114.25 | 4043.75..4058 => 0.83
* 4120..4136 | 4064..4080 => 0.97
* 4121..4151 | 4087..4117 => 1.12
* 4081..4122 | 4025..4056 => 0.88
